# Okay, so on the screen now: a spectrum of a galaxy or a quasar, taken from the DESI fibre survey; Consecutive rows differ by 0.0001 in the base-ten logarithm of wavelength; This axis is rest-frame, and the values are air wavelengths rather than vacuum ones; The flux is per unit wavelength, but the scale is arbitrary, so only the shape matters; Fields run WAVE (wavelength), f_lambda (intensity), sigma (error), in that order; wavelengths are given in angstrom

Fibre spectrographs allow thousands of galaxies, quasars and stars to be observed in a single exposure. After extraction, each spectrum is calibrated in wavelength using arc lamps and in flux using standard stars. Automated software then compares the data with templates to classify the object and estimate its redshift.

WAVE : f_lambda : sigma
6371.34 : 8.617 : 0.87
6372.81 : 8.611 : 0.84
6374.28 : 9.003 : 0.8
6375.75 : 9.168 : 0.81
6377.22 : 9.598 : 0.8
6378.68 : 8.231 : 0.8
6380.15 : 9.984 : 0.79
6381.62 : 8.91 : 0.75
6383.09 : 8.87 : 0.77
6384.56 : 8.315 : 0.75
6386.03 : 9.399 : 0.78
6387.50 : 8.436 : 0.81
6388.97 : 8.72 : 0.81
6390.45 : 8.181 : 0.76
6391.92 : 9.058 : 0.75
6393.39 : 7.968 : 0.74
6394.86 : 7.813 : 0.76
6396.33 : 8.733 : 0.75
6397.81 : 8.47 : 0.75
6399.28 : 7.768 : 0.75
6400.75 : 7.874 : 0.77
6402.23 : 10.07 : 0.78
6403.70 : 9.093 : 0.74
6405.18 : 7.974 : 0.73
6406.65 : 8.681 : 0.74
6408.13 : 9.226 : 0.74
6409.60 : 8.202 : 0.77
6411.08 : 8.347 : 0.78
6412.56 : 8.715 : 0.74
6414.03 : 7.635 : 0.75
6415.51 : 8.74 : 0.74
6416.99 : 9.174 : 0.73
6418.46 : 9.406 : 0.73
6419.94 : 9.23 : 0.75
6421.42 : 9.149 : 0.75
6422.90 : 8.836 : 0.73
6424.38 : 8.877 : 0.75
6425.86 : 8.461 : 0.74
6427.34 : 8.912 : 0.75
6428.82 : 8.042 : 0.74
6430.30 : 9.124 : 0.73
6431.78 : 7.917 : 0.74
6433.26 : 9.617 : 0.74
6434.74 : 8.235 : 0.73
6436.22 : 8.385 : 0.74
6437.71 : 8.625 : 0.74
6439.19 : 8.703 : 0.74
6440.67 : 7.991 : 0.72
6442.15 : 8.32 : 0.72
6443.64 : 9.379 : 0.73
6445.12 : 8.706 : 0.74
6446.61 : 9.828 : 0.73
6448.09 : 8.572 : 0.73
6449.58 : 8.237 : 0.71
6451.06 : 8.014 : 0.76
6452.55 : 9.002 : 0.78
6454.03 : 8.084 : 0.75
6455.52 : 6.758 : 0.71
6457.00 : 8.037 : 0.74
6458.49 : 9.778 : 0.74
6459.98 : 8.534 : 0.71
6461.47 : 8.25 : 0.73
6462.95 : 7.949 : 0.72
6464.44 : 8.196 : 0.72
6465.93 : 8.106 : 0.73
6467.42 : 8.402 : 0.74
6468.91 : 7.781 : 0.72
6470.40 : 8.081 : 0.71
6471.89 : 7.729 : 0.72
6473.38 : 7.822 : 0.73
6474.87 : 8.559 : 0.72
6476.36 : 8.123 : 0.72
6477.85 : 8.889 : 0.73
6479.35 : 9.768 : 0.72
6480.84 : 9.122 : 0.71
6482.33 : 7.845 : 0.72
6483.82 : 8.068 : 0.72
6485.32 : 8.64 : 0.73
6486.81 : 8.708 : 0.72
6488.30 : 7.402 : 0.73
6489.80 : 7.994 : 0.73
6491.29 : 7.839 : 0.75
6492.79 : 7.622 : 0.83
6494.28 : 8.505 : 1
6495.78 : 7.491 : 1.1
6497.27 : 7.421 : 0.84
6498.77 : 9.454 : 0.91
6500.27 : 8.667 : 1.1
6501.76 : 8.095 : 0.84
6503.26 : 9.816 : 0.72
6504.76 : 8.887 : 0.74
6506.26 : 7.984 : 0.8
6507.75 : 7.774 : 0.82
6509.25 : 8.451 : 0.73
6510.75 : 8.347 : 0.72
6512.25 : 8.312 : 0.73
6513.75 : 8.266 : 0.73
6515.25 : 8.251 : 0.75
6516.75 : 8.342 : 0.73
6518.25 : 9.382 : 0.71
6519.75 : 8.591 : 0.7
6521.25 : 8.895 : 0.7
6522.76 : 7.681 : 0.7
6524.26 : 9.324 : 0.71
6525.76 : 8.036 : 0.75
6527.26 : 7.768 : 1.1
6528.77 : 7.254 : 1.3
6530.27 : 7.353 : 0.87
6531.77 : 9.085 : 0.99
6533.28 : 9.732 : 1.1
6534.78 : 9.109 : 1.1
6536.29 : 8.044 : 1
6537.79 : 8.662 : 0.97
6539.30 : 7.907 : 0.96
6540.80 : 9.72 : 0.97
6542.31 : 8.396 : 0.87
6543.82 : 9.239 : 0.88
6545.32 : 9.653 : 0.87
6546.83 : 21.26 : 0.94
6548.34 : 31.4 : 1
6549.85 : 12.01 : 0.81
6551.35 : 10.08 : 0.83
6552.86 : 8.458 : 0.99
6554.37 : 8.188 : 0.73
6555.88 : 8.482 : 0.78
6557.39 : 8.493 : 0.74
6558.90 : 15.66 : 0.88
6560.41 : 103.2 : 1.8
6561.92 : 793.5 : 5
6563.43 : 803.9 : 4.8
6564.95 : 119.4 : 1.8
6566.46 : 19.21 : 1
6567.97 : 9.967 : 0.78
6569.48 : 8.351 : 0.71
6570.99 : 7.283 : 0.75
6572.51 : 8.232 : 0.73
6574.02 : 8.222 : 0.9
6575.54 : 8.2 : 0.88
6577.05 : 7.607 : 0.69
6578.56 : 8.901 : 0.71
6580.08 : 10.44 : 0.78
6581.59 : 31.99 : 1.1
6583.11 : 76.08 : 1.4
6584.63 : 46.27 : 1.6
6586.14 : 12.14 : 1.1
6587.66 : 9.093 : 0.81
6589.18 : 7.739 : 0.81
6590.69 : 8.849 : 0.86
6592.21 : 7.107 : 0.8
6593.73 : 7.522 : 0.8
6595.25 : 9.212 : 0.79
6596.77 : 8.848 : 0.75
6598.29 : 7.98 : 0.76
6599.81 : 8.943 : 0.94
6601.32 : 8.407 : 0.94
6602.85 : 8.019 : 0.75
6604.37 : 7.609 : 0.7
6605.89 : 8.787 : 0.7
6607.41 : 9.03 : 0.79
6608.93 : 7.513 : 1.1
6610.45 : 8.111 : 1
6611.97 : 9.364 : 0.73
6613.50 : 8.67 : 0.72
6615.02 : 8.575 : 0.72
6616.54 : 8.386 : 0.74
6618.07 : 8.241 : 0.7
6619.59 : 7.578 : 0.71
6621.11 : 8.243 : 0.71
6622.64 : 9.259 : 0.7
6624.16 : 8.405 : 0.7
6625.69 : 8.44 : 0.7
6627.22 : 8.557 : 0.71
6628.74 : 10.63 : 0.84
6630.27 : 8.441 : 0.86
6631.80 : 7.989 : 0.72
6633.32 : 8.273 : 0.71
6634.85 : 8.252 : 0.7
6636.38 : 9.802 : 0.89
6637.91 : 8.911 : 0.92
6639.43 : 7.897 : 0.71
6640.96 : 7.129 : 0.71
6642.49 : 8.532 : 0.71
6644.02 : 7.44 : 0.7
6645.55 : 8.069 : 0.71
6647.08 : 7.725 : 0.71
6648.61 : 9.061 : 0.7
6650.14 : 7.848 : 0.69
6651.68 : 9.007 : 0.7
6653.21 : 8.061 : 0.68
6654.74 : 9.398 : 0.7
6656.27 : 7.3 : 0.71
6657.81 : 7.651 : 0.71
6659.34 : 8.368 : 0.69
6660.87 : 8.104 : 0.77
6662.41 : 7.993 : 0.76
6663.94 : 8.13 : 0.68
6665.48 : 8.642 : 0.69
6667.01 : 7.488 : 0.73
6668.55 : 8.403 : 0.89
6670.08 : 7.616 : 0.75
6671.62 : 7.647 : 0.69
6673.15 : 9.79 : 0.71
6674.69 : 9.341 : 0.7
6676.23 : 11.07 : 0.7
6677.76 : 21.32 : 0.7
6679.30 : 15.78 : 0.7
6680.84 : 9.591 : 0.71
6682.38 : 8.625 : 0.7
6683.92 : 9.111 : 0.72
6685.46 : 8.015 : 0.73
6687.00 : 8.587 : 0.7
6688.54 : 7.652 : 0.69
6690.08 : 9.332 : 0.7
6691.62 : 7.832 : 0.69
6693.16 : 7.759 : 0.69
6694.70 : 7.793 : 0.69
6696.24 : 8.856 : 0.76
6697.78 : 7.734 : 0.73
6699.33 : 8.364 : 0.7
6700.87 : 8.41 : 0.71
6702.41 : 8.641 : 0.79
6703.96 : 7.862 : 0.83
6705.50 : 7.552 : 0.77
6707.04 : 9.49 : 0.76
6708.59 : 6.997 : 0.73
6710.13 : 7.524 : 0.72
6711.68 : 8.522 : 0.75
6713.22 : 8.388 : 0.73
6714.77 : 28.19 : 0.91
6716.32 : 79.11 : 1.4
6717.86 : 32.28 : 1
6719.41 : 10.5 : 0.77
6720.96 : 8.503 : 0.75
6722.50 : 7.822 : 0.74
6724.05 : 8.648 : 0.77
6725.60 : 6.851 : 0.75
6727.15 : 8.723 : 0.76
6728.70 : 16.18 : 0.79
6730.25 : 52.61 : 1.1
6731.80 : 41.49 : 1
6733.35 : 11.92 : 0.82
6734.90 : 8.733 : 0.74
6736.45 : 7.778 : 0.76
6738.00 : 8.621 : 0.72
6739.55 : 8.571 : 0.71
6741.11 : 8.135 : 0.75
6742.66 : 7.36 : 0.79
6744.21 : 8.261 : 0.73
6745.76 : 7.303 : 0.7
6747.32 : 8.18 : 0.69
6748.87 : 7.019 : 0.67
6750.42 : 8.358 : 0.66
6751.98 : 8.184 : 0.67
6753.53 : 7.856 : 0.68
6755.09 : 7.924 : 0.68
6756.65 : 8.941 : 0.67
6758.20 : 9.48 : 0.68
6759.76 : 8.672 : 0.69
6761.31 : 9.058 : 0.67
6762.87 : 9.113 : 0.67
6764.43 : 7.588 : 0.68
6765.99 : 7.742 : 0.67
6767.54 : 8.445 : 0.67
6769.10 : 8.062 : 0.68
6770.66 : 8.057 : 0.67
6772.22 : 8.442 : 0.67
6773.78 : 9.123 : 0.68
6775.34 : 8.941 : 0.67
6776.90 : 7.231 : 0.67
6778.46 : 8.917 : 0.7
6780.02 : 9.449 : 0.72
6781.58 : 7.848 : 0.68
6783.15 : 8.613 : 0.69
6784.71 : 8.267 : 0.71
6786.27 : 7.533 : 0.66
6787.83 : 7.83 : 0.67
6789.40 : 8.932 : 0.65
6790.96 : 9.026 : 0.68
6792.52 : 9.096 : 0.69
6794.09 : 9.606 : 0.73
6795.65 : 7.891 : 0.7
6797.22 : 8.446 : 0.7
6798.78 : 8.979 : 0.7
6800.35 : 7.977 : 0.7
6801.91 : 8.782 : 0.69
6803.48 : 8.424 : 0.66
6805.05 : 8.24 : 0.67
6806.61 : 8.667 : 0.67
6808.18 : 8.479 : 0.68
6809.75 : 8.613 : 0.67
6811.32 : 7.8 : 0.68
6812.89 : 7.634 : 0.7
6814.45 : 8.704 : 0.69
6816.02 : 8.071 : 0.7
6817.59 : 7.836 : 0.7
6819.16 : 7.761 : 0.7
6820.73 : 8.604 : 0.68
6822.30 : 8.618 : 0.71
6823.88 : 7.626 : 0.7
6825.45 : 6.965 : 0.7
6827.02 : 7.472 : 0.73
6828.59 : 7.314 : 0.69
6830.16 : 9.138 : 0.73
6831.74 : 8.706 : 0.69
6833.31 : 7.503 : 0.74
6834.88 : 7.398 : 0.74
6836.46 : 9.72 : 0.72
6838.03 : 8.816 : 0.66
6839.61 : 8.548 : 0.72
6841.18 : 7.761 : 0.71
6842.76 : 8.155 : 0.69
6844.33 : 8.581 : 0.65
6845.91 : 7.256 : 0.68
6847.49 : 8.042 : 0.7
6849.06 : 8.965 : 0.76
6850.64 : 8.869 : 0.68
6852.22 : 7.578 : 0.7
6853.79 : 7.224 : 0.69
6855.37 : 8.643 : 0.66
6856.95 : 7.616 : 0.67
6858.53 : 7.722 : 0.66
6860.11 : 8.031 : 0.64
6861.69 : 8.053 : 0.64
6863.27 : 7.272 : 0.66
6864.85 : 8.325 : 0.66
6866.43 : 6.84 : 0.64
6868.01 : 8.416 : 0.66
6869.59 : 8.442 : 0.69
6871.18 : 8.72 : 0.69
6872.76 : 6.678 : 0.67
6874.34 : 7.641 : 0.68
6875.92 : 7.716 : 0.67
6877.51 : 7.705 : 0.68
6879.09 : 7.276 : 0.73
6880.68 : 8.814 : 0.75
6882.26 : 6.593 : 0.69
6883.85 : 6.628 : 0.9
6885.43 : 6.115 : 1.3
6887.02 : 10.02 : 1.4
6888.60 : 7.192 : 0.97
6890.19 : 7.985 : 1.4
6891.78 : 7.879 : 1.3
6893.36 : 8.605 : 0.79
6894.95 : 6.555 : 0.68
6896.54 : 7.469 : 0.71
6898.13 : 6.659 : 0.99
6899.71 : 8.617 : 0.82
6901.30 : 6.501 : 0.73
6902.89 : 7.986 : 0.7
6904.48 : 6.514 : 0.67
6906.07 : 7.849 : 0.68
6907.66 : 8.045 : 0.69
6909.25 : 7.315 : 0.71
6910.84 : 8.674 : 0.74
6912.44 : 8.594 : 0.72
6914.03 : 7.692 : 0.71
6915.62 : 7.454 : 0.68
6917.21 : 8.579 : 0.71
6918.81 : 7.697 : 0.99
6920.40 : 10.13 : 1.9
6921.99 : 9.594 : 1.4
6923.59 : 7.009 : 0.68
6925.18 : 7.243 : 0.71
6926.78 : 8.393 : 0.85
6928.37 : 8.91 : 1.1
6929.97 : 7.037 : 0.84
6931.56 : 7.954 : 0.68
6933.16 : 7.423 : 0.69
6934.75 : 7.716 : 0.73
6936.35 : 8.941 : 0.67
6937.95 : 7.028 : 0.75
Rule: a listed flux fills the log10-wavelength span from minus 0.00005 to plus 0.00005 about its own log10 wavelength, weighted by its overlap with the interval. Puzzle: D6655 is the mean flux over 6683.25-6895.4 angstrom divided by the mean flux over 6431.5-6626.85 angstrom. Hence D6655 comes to 0.4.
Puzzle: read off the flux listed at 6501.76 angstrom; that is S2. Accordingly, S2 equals 8.095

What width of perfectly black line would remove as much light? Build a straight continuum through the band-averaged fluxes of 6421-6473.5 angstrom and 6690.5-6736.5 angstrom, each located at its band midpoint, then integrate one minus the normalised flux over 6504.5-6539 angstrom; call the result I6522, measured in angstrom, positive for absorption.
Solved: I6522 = 6.41 angstrom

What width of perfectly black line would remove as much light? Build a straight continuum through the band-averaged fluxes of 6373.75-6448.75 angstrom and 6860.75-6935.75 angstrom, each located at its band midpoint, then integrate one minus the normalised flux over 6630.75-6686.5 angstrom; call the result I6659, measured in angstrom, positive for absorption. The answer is -4.93 angstrom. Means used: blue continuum 8.72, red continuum 7.8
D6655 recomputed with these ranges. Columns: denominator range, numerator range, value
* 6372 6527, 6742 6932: 0.95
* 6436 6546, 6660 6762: 1.39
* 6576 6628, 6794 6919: 0.65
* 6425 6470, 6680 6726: 1.44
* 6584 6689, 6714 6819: 1.22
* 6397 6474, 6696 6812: 1.30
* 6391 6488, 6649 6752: 1.37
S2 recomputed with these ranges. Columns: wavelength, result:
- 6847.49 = 8.042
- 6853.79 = 7.224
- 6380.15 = 9.984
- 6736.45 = 7.778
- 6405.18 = 7.974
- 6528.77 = 7.254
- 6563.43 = 803.9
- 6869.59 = 8.442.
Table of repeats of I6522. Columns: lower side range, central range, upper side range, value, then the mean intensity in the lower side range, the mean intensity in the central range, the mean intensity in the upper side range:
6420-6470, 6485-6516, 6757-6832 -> 0.8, 8.52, 8.28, 8.37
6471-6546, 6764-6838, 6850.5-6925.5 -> -3.4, 8.44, 8.31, 7.8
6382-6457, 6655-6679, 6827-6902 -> -3.5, 8.59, 9.39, 7.88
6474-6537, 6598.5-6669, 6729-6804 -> 6.6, 8.4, 8.36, 10.1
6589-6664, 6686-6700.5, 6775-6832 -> 0.2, 8.36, 8.22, 8.32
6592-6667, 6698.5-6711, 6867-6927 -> 0.1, 8.36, 8.1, 7.81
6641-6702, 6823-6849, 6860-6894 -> -0.3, 8.89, 8.09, 7.76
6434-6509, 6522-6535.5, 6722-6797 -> 0.5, 8.36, 8.37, 10.2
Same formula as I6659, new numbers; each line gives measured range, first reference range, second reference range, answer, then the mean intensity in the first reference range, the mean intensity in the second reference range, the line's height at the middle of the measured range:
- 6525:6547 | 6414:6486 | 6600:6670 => -1.7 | 8.53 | 8.35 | 8.45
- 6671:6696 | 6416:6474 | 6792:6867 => -4.9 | 8.52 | 8.17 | 8.31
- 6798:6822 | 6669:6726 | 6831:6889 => 2.4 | 12.1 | 7.94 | 9.22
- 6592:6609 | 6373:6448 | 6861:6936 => 0.1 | 8.72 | 7.81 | 8.36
